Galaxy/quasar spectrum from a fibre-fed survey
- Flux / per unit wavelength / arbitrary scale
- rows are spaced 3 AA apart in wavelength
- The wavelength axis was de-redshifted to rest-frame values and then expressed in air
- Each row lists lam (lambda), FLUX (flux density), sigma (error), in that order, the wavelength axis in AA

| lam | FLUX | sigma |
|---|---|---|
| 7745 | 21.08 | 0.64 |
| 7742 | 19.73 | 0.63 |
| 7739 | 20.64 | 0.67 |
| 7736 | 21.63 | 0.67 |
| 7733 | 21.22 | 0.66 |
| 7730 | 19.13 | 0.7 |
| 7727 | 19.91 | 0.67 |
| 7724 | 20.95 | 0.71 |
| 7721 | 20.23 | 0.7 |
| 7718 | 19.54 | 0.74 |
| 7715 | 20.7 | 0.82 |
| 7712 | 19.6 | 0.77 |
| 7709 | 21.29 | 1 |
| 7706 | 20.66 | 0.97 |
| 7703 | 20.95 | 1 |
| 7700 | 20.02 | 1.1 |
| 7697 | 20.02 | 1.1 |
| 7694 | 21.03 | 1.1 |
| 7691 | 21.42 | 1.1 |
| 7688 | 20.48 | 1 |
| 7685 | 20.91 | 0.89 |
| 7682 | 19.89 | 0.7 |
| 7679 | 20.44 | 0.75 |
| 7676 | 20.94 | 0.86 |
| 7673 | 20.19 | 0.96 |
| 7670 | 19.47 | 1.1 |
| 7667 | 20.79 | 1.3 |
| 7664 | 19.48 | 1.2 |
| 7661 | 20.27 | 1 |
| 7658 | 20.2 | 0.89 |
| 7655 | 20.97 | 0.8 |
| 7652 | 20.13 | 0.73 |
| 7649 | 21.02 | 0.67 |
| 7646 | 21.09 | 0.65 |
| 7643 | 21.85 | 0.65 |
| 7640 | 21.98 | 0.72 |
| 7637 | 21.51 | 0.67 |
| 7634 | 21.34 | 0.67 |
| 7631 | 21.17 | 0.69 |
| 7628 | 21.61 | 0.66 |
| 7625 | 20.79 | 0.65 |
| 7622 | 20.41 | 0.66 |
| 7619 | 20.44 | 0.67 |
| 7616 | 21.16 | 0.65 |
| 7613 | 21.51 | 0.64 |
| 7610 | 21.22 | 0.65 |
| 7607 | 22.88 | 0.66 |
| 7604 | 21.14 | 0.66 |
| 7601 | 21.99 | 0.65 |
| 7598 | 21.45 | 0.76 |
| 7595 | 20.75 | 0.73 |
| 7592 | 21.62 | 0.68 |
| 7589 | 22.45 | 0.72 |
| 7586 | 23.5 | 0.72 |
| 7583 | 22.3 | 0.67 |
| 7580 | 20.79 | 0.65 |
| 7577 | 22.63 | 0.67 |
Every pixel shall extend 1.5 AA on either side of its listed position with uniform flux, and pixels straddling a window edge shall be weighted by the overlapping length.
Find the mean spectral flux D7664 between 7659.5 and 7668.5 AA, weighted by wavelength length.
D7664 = 20.2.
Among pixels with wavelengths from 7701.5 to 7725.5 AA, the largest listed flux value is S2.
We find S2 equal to 21.29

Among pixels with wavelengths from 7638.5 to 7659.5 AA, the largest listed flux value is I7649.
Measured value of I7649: 21.98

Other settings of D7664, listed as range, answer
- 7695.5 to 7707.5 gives 20.4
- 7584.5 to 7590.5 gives 23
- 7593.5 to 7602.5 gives 21.4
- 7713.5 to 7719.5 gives 20.1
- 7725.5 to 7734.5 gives 20.1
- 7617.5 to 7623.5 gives 20.4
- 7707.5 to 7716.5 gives 20.5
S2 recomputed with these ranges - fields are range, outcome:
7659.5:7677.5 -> 20.94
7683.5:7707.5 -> 21.42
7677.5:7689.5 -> 20.91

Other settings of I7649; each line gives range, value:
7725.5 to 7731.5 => 19.91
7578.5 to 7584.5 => 22.3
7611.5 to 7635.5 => 21.61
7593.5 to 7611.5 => 22.88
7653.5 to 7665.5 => 20.97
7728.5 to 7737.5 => 21.63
